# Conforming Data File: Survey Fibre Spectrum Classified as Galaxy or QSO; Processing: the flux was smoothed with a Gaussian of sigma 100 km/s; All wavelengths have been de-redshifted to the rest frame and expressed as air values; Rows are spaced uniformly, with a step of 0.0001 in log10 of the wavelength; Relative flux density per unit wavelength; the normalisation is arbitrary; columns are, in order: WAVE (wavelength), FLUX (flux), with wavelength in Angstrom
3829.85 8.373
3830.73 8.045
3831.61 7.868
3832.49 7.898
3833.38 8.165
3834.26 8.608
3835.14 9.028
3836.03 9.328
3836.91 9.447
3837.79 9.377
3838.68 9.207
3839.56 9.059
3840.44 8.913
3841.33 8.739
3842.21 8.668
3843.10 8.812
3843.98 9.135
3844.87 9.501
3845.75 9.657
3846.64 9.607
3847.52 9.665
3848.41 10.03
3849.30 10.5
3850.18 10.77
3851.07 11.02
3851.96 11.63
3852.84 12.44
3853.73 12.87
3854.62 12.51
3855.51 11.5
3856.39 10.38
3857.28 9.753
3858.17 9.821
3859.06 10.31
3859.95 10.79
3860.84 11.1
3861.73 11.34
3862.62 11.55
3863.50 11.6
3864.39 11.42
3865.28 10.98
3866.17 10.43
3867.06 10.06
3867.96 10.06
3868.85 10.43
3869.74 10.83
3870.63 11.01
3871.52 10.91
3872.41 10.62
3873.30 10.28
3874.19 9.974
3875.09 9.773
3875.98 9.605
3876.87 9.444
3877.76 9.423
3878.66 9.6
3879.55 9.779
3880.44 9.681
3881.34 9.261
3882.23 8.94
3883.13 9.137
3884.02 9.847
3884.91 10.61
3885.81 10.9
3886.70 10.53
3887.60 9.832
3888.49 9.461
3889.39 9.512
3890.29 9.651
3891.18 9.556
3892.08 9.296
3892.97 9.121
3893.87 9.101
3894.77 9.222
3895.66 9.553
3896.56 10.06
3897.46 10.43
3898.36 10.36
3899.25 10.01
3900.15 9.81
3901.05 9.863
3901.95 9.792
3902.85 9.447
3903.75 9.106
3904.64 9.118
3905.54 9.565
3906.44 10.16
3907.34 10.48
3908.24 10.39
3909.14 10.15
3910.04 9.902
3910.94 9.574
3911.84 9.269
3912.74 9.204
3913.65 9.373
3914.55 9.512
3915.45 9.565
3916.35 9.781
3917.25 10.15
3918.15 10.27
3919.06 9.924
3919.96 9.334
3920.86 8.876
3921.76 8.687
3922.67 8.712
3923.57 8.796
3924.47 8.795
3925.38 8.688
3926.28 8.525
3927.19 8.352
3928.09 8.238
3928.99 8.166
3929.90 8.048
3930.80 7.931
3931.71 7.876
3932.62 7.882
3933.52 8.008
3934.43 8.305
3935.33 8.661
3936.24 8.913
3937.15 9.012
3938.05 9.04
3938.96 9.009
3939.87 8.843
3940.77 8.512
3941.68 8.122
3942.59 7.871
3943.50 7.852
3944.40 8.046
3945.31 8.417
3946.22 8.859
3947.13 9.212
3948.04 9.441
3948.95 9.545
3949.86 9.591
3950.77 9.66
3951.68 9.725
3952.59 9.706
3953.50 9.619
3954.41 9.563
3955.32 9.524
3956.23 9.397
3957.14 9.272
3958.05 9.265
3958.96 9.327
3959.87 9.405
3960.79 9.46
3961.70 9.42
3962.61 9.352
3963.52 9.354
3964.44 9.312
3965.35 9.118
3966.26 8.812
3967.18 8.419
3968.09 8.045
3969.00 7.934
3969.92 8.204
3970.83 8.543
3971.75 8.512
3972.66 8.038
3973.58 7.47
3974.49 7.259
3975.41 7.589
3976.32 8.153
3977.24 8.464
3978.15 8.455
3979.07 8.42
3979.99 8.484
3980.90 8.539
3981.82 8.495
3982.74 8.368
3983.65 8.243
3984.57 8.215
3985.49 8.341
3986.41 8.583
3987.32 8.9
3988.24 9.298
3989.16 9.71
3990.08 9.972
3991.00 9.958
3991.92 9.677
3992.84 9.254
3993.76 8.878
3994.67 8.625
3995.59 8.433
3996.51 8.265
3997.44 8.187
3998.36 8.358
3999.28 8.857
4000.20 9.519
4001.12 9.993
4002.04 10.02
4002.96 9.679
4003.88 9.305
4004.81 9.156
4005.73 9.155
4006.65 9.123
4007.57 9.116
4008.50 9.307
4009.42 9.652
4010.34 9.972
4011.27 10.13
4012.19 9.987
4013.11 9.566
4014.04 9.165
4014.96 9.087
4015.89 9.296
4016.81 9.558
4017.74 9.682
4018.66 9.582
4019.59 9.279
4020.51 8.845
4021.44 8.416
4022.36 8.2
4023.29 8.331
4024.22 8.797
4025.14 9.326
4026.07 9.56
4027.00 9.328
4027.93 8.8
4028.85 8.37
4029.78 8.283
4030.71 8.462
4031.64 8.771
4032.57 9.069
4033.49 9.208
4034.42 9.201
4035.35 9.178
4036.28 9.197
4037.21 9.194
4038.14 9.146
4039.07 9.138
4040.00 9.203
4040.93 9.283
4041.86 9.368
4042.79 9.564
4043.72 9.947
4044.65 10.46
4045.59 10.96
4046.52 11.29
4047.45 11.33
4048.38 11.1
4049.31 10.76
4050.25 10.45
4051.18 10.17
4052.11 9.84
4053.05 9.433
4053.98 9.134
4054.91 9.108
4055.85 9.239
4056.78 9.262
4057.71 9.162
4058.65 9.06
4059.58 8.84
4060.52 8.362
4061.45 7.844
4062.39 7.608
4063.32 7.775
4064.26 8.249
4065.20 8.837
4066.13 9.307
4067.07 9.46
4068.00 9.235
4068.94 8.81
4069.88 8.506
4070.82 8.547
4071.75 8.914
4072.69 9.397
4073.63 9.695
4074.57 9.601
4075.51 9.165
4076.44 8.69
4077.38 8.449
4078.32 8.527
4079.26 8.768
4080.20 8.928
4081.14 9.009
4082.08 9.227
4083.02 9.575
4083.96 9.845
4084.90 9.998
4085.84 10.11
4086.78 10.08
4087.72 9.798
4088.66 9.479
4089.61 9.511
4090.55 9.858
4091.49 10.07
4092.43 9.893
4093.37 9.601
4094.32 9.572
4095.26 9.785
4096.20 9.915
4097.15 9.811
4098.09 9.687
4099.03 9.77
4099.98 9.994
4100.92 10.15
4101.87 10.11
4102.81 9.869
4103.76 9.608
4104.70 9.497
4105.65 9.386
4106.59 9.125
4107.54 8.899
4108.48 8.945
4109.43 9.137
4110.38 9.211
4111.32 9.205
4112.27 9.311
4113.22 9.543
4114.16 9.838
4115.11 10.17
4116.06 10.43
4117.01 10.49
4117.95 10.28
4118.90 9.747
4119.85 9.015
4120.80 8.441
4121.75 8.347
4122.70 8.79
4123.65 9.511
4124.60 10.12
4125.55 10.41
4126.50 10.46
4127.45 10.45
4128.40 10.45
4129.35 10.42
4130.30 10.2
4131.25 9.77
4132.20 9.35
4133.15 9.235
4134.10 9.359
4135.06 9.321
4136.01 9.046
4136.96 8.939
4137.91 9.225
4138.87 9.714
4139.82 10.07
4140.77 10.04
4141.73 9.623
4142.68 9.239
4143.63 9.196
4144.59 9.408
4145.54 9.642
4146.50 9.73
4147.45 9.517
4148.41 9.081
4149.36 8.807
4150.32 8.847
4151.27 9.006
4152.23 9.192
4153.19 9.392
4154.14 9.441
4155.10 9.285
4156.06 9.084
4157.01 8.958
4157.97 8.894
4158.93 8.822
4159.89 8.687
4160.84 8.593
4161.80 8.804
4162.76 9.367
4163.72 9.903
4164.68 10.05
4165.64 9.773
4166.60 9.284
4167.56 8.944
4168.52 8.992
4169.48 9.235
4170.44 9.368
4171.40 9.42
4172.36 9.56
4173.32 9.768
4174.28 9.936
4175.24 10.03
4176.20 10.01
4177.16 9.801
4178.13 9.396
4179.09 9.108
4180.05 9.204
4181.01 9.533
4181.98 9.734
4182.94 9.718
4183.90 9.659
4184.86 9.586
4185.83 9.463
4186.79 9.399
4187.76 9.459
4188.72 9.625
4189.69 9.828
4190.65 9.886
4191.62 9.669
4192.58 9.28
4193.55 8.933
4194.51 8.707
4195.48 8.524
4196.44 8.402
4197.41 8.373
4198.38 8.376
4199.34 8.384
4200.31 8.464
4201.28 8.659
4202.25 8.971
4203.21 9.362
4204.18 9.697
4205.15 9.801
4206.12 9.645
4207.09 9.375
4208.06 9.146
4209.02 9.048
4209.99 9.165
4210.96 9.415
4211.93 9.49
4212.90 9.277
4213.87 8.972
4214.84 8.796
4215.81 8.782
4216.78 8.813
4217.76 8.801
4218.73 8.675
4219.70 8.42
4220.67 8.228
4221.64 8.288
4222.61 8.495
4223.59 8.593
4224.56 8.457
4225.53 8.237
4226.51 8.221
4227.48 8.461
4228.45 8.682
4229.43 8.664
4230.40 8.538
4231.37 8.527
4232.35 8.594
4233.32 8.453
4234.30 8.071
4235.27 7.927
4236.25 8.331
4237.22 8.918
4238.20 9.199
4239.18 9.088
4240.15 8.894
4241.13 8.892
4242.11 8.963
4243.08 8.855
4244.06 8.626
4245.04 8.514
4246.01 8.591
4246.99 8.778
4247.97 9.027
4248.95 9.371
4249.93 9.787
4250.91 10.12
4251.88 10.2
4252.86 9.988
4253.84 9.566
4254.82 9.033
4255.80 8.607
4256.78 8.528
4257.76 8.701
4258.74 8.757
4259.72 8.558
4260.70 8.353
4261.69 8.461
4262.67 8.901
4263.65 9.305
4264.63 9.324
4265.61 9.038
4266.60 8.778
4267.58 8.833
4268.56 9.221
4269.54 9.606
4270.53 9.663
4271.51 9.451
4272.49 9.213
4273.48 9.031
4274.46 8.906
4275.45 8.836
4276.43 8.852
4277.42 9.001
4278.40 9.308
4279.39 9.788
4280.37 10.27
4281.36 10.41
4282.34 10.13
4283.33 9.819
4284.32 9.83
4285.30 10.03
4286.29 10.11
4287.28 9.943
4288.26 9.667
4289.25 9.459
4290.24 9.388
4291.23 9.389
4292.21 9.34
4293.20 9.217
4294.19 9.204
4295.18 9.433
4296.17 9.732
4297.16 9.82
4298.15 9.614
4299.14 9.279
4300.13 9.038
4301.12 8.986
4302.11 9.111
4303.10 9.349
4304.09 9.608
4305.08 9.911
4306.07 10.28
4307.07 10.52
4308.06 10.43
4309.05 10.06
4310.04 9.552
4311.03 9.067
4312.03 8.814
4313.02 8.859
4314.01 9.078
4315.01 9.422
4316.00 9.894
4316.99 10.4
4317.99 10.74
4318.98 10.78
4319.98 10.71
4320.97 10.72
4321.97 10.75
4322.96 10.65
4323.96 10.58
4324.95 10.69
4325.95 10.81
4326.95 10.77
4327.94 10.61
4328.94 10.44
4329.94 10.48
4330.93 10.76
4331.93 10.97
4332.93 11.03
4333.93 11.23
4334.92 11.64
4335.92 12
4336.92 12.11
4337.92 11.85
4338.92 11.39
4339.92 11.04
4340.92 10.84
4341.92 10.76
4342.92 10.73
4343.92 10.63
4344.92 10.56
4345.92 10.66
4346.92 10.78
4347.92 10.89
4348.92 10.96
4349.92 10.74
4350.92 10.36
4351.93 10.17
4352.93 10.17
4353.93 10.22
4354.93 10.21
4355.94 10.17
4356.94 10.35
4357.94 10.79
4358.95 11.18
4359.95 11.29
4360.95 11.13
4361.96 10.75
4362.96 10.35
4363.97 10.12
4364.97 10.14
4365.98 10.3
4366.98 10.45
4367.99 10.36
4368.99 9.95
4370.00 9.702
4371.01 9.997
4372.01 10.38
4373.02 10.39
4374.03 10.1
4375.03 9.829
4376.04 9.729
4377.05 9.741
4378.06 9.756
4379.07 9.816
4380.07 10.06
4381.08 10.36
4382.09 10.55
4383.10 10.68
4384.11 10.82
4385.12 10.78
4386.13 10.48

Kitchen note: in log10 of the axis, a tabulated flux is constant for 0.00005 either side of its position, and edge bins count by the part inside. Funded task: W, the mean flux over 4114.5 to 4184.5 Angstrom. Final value 9.49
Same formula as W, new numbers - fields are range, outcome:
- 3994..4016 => 9.24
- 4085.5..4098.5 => 9.79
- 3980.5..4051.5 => 9.29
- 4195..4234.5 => 8.77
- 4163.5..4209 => 9.34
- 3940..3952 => 8.83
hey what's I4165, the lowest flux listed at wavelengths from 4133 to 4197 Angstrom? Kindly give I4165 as 8.402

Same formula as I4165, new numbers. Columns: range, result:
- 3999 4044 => 8.2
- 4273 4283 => 8.836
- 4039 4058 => 9.108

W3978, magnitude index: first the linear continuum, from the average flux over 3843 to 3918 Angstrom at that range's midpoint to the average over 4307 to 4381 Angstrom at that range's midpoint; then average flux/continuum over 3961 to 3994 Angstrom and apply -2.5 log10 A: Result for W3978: 0.18 mag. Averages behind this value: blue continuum 10.1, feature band 8.67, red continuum 10.5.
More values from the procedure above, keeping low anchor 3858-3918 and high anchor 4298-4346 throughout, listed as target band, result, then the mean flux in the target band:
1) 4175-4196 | 0.09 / 9.47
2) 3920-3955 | 0.15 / 8.72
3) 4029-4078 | 0.10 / 9.27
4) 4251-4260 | 0.13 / 9.17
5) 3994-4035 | 0.11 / 9.11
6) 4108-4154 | 0.07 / 9.53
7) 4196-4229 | 0.17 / 8.82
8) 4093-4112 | 0.07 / 9.56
